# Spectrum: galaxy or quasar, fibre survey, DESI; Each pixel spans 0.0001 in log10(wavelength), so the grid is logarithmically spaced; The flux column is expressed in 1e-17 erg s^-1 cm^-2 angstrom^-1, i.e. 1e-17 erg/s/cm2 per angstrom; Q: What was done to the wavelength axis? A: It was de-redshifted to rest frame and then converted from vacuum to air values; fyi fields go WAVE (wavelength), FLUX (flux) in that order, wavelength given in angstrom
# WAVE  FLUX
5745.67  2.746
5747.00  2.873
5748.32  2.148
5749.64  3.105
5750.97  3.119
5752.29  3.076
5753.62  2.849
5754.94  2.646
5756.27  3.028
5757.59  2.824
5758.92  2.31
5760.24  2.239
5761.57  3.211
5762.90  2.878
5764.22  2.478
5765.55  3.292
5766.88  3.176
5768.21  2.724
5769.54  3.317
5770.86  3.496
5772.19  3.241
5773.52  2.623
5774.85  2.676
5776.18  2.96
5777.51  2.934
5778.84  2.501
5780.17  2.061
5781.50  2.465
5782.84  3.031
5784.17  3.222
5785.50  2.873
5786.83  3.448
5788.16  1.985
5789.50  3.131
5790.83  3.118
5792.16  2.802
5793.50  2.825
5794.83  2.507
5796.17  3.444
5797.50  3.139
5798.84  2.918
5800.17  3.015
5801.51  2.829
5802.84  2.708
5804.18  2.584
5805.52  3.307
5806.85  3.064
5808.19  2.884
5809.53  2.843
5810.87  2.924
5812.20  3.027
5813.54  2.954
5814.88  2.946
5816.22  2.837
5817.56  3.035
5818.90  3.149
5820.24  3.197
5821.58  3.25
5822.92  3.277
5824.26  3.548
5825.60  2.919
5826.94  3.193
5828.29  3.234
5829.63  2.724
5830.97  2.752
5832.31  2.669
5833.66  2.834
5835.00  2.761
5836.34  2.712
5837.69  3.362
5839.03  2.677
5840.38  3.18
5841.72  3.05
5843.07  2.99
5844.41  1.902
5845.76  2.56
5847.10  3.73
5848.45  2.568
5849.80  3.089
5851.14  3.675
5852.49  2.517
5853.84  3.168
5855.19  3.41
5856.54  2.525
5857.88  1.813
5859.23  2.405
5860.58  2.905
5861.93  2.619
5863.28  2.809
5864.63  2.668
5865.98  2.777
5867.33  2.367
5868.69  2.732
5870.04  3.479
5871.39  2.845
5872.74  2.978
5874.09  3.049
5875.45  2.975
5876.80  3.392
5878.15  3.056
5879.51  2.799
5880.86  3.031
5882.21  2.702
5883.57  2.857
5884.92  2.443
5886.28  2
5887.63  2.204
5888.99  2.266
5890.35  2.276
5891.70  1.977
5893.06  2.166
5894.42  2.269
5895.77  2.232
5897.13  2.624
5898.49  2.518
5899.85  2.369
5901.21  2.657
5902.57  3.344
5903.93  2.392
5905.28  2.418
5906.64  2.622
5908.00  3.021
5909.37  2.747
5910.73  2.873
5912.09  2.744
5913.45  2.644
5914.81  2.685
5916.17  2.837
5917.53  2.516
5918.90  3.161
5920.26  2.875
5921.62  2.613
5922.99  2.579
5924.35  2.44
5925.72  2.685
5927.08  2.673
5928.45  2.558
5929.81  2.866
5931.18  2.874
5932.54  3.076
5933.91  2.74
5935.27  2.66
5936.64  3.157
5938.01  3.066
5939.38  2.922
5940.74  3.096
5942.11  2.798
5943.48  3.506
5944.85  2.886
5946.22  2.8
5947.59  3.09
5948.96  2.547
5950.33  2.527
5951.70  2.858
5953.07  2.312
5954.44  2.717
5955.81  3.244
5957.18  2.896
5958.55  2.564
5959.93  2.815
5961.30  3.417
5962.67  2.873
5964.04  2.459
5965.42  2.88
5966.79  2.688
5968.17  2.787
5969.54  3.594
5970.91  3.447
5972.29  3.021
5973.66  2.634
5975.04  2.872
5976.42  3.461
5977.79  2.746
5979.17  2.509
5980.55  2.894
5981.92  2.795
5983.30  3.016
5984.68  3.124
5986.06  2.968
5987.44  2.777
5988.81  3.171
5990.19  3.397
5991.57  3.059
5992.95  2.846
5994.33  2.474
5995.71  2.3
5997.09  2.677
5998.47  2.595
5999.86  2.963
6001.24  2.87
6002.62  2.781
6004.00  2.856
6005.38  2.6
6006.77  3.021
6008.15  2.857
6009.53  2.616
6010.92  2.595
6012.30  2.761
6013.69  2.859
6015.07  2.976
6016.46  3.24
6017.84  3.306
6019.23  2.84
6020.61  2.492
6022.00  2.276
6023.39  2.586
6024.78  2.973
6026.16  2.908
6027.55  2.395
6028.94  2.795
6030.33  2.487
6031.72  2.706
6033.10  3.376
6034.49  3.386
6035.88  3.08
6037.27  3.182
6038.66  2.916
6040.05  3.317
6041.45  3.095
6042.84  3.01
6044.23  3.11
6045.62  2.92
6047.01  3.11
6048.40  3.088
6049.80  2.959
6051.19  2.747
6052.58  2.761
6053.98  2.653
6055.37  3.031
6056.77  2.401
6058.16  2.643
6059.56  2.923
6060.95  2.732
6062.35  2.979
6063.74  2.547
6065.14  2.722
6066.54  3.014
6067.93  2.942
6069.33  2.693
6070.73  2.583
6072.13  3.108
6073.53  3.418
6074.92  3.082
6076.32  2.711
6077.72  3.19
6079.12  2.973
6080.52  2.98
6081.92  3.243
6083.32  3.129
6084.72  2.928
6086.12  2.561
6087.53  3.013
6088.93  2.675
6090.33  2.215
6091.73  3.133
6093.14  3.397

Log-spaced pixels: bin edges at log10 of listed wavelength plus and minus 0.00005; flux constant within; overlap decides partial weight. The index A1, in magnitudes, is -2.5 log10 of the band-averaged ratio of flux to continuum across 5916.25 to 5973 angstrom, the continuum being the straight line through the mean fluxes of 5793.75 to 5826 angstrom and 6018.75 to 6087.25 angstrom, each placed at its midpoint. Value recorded 0.03 mag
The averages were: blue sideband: 3.01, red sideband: 2.89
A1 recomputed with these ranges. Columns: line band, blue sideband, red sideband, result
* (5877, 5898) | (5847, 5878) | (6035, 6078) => 0.16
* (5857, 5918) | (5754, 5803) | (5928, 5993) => 0.10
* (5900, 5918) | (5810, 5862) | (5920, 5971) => 0.06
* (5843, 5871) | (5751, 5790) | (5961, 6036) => 0.03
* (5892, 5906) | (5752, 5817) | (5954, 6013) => 0.16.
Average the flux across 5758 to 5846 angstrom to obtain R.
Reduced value 2.91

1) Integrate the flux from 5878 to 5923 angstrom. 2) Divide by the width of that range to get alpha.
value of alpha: 2.6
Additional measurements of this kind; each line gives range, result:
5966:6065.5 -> 2.88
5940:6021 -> 2.88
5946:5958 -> 2.77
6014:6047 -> 2.93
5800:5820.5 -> 2.95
